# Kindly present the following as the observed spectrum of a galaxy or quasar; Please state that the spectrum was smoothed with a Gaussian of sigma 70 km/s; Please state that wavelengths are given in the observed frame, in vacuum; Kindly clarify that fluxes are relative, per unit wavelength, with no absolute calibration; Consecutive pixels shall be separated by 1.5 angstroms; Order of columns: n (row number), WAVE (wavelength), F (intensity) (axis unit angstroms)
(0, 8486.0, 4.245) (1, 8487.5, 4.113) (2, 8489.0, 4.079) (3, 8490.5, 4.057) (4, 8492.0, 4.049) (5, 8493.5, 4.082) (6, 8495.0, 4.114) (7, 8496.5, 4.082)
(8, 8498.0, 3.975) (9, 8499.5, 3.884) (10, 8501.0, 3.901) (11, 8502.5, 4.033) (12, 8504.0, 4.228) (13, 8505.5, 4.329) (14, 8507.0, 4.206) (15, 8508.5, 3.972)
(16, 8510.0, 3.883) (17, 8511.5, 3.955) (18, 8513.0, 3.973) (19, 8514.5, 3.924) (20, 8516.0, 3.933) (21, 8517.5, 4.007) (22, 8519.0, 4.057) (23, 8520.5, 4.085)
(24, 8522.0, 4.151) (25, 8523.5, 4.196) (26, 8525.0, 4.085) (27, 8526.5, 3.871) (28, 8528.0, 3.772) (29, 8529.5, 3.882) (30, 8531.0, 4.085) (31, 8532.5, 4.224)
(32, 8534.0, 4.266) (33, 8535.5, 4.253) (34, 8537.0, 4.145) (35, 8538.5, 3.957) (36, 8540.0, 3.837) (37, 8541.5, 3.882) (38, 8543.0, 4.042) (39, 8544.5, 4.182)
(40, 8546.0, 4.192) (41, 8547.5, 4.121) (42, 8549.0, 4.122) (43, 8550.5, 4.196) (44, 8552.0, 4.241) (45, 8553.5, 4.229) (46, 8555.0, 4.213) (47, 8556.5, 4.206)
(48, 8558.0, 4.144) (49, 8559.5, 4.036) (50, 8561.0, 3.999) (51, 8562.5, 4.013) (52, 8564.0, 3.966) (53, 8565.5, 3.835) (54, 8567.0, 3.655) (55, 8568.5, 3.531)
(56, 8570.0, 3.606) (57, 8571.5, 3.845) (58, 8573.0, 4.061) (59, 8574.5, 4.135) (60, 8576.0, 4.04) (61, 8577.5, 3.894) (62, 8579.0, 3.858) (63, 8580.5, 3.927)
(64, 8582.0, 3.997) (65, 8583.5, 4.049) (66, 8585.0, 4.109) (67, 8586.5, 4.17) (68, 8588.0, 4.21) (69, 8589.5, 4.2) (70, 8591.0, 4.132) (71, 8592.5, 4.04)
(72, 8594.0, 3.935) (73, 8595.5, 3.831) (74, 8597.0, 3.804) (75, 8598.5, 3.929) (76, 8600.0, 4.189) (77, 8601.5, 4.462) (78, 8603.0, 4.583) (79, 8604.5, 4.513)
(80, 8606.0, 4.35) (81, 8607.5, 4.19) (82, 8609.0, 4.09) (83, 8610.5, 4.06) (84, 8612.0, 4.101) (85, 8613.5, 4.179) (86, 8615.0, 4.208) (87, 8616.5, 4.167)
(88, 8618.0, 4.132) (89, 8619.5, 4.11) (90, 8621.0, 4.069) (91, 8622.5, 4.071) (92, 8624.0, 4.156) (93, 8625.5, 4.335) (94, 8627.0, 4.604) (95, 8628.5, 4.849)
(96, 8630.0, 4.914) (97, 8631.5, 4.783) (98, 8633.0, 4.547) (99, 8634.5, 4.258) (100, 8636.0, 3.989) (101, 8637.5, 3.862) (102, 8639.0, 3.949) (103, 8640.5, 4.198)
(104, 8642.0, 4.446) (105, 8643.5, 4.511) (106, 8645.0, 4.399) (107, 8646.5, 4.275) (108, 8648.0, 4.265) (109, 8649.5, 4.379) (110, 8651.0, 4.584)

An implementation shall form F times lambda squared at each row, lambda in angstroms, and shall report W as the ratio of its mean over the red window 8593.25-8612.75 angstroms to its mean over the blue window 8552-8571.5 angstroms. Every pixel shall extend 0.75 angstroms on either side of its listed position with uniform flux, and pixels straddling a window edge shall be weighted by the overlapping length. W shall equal 1.1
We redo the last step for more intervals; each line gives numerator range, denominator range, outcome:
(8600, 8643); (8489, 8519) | 1.09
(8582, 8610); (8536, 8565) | 1.03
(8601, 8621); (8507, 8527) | 1.08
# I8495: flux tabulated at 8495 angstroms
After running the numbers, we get 4.114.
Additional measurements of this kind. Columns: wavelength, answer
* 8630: 4.914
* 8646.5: 4.275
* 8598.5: 3.929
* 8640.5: 4.198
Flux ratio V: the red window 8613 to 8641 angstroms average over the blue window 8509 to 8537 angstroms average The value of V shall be 1.06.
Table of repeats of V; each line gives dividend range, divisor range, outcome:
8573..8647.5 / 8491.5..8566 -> 1.03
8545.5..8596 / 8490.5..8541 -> 1.00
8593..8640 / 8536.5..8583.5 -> 1.06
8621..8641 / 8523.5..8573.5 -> 1.08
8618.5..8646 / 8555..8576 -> 1.10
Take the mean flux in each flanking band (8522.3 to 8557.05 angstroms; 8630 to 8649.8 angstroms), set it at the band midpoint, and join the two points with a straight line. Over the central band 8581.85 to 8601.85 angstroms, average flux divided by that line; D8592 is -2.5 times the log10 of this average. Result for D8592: 0.04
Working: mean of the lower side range 4.1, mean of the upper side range 4.32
